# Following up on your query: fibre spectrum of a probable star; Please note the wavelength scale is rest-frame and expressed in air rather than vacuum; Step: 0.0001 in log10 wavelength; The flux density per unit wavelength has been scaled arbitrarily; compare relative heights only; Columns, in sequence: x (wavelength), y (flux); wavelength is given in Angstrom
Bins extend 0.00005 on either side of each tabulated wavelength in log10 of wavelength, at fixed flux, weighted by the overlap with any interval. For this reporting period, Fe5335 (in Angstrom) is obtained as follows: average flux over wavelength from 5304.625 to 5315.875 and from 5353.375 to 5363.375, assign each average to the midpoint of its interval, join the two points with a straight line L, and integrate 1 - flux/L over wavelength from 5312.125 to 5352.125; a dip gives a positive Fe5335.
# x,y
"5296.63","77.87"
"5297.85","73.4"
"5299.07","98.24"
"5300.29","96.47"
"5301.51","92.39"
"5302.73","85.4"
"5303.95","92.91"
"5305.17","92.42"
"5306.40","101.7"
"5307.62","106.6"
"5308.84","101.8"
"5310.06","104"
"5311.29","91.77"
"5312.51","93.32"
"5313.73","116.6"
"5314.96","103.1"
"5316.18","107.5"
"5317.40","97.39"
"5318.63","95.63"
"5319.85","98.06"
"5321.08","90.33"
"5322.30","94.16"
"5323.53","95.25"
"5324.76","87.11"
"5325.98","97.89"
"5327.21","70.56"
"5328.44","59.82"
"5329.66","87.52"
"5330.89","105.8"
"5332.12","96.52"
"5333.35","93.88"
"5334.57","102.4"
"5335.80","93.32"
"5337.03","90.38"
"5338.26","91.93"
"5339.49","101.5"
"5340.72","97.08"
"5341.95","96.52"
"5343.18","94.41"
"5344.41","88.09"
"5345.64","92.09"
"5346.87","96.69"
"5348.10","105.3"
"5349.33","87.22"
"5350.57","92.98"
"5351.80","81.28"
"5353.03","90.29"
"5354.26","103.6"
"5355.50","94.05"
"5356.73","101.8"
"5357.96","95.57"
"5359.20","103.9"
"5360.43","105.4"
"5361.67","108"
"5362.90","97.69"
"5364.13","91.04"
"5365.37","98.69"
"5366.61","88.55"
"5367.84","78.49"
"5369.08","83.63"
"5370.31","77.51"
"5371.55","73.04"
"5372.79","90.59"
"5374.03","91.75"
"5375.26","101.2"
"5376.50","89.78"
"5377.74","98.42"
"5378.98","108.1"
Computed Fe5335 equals 2.8 Angstrom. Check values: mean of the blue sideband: 101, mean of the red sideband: 101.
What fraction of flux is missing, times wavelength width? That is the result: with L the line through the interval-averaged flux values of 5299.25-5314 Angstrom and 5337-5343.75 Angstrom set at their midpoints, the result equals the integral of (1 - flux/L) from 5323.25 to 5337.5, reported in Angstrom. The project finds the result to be 0.9 Angstrom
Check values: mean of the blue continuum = 97.5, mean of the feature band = 89.9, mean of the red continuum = 95.7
